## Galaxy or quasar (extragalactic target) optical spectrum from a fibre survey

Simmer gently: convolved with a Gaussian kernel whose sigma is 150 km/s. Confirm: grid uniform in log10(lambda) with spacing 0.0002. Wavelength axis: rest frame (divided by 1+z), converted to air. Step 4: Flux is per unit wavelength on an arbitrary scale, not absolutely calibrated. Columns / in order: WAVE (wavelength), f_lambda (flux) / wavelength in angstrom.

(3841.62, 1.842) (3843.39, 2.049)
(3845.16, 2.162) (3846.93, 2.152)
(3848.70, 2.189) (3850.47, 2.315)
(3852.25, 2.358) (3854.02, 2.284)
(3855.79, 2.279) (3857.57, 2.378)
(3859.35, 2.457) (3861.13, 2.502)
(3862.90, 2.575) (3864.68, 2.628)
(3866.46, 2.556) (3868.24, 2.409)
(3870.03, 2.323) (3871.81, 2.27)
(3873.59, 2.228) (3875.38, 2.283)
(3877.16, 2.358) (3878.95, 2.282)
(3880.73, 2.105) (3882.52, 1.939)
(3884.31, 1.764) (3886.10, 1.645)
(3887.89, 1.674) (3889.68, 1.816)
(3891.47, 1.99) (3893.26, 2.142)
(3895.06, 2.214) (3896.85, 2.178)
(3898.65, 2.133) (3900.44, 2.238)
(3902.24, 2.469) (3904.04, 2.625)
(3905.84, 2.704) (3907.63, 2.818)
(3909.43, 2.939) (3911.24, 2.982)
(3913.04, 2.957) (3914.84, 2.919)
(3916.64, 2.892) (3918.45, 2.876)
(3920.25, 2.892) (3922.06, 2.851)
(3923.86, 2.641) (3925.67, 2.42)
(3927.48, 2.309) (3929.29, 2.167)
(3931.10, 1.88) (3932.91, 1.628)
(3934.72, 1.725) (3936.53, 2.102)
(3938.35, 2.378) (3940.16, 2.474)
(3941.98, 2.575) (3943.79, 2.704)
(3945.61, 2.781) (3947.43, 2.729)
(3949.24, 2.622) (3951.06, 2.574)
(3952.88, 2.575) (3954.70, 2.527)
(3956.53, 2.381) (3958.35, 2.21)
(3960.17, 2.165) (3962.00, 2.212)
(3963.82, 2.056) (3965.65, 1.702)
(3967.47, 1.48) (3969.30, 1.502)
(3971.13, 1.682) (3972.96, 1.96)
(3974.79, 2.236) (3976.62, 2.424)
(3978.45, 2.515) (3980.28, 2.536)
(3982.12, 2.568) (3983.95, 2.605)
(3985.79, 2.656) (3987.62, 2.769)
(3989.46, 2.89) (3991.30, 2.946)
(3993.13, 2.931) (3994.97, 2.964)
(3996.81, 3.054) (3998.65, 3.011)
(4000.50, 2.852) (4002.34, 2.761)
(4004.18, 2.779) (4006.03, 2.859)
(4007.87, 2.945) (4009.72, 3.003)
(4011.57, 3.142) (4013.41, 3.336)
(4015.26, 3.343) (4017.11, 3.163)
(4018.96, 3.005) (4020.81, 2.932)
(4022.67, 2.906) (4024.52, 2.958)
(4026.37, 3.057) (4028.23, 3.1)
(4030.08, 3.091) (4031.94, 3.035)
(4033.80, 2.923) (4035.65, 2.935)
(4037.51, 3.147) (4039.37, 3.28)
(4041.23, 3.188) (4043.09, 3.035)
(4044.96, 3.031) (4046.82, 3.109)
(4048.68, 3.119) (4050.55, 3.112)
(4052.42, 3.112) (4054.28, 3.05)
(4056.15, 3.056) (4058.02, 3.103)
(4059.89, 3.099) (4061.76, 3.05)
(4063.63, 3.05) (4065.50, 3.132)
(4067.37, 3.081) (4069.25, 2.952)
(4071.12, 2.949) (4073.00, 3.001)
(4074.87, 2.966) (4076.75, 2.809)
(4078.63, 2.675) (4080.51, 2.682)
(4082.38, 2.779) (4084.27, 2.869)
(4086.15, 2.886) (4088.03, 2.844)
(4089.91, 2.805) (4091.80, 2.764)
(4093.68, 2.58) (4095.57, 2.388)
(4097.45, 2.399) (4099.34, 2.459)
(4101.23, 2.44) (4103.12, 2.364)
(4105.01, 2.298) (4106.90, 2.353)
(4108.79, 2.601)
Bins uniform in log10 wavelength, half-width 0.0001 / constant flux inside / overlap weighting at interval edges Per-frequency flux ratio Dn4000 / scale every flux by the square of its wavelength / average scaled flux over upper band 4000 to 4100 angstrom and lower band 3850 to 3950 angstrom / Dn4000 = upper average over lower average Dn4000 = 1.3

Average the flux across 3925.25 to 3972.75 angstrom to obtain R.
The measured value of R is 2.21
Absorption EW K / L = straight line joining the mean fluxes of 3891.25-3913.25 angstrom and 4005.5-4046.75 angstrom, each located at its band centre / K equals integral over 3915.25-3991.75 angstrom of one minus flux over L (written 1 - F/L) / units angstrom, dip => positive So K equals 9.77 angstrom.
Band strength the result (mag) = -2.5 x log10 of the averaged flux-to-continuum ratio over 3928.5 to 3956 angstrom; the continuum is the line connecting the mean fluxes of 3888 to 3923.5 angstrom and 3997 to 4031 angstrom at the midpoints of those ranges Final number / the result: 0.15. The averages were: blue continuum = 2.54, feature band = 2.36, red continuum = 3.01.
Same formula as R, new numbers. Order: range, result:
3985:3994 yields 2.84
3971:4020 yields 2.79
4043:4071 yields 3.07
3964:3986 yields 2.14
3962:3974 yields 1.77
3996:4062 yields 3.05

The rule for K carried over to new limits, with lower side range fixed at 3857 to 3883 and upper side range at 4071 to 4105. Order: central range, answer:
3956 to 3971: 3.4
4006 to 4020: -2.9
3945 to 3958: -0.5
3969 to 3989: 1.4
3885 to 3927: -1.0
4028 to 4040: -2.1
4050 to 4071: -3.4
